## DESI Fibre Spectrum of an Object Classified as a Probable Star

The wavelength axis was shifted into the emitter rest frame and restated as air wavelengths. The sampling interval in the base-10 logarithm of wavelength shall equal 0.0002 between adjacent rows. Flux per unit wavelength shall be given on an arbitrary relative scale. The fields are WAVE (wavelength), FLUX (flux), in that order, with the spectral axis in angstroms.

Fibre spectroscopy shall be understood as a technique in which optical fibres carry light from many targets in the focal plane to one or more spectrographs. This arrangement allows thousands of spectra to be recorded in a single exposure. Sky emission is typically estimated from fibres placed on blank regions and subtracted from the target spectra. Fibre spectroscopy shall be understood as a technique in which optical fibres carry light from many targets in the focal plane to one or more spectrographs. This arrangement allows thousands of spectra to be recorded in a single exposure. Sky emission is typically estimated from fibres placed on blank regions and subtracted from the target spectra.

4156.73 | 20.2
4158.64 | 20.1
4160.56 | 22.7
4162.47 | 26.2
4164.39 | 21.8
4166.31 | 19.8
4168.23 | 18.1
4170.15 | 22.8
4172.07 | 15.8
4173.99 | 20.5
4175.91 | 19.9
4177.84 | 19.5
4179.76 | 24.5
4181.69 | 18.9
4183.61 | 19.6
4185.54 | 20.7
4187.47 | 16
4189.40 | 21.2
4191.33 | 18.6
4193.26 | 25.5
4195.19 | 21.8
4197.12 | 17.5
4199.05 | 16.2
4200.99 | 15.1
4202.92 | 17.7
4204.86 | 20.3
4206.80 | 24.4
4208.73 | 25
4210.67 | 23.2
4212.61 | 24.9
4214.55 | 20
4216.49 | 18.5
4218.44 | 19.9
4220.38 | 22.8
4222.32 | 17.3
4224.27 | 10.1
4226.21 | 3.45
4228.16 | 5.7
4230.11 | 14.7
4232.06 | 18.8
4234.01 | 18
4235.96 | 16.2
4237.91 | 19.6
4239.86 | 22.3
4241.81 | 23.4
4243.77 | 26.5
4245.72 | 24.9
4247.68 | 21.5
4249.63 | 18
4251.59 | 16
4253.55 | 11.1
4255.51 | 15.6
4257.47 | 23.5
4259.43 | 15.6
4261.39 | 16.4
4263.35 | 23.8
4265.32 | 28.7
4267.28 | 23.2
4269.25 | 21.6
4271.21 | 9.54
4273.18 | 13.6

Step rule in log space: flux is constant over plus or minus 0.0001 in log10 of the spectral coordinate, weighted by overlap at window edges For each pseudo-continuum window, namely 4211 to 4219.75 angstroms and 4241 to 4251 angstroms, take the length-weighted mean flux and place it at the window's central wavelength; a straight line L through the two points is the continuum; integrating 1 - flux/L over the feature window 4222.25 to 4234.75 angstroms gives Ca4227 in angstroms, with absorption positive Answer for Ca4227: 5.5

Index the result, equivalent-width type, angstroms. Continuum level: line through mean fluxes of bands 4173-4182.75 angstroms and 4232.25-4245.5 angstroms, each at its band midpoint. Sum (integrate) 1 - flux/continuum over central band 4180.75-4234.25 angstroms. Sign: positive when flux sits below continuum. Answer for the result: 6.24 angstroms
